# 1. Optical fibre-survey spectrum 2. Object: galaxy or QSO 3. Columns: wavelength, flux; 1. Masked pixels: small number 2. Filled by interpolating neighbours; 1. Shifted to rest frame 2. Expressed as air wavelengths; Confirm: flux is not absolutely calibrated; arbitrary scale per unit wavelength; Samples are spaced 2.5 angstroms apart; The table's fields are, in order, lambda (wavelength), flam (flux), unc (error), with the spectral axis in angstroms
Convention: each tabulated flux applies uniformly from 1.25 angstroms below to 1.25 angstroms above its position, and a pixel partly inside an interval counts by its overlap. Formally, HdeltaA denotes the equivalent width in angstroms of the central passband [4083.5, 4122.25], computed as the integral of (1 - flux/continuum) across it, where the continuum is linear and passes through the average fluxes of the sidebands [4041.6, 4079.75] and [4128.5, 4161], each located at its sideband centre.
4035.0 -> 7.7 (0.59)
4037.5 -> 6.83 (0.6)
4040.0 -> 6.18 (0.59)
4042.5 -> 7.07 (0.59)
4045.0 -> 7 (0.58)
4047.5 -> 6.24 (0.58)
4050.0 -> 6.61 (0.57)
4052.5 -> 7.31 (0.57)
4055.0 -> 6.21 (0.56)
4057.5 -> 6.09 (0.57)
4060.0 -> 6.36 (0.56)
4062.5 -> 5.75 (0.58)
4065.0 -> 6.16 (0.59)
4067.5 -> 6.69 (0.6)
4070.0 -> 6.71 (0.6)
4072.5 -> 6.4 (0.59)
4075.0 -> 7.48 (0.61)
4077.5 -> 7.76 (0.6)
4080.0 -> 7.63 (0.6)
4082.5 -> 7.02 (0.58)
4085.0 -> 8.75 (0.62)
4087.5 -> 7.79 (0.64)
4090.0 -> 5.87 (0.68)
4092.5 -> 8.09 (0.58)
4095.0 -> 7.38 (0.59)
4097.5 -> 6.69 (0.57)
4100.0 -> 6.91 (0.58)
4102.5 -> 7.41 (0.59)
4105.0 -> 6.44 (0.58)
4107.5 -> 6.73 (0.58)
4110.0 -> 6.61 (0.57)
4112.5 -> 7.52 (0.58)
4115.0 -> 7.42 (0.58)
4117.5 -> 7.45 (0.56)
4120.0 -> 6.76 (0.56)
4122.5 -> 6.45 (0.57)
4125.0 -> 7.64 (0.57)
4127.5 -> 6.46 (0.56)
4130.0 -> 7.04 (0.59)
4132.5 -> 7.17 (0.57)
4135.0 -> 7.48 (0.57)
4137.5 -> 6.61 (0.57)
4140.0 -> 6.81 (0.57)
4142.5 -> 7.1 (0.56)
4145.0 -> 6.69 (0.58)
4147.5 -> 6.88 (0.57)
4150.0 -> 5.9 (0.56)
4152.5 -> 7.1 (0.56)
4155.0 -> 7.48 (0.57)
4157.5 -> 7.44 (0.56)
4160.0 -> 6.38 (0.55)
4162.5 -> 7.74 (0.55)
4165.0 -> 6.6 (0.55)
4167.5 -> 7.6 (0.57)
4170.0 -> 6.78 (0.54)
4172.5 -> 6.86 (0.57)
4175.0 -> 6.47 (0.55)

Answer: -2.1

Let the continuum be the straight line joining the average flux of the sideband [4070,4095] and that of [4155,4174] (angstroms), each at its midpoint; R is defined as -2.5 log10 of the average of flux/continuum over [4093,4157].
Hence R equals 0.037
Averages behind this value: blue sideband 7.38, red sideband 7.08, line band 6.98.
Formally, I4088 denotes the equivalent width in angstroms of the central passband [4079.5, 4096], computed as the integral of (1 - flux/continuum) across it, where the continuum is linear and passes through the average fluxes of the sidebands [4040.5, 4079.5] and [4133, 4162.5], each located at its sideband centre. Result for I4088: -1.8 angstroms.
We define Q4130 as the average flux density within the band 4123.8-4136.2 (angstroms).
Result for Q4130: 7.15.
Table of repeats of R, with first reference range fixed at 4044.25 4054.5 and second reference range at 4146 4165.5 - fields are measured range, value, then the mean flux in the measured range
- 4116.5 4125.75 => -0.024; 7.03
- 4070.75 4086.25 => -0.104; 7.48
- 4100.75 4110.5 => 0.005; 6.82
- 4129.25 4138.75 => -0.026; 7.08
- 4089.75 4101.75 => -0.042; 7.1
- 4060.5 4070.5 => 0.078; 6.3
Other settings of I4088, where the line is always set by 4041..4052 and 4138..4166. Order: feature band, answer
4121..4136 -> -0.3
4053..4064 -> 1.0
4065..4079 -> -0.3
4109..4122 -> -0.5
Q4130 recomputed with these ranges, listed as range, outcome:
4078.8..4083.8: 7.34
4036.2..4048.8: 6.67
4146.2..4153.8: 6.63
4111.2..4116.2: 7.46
